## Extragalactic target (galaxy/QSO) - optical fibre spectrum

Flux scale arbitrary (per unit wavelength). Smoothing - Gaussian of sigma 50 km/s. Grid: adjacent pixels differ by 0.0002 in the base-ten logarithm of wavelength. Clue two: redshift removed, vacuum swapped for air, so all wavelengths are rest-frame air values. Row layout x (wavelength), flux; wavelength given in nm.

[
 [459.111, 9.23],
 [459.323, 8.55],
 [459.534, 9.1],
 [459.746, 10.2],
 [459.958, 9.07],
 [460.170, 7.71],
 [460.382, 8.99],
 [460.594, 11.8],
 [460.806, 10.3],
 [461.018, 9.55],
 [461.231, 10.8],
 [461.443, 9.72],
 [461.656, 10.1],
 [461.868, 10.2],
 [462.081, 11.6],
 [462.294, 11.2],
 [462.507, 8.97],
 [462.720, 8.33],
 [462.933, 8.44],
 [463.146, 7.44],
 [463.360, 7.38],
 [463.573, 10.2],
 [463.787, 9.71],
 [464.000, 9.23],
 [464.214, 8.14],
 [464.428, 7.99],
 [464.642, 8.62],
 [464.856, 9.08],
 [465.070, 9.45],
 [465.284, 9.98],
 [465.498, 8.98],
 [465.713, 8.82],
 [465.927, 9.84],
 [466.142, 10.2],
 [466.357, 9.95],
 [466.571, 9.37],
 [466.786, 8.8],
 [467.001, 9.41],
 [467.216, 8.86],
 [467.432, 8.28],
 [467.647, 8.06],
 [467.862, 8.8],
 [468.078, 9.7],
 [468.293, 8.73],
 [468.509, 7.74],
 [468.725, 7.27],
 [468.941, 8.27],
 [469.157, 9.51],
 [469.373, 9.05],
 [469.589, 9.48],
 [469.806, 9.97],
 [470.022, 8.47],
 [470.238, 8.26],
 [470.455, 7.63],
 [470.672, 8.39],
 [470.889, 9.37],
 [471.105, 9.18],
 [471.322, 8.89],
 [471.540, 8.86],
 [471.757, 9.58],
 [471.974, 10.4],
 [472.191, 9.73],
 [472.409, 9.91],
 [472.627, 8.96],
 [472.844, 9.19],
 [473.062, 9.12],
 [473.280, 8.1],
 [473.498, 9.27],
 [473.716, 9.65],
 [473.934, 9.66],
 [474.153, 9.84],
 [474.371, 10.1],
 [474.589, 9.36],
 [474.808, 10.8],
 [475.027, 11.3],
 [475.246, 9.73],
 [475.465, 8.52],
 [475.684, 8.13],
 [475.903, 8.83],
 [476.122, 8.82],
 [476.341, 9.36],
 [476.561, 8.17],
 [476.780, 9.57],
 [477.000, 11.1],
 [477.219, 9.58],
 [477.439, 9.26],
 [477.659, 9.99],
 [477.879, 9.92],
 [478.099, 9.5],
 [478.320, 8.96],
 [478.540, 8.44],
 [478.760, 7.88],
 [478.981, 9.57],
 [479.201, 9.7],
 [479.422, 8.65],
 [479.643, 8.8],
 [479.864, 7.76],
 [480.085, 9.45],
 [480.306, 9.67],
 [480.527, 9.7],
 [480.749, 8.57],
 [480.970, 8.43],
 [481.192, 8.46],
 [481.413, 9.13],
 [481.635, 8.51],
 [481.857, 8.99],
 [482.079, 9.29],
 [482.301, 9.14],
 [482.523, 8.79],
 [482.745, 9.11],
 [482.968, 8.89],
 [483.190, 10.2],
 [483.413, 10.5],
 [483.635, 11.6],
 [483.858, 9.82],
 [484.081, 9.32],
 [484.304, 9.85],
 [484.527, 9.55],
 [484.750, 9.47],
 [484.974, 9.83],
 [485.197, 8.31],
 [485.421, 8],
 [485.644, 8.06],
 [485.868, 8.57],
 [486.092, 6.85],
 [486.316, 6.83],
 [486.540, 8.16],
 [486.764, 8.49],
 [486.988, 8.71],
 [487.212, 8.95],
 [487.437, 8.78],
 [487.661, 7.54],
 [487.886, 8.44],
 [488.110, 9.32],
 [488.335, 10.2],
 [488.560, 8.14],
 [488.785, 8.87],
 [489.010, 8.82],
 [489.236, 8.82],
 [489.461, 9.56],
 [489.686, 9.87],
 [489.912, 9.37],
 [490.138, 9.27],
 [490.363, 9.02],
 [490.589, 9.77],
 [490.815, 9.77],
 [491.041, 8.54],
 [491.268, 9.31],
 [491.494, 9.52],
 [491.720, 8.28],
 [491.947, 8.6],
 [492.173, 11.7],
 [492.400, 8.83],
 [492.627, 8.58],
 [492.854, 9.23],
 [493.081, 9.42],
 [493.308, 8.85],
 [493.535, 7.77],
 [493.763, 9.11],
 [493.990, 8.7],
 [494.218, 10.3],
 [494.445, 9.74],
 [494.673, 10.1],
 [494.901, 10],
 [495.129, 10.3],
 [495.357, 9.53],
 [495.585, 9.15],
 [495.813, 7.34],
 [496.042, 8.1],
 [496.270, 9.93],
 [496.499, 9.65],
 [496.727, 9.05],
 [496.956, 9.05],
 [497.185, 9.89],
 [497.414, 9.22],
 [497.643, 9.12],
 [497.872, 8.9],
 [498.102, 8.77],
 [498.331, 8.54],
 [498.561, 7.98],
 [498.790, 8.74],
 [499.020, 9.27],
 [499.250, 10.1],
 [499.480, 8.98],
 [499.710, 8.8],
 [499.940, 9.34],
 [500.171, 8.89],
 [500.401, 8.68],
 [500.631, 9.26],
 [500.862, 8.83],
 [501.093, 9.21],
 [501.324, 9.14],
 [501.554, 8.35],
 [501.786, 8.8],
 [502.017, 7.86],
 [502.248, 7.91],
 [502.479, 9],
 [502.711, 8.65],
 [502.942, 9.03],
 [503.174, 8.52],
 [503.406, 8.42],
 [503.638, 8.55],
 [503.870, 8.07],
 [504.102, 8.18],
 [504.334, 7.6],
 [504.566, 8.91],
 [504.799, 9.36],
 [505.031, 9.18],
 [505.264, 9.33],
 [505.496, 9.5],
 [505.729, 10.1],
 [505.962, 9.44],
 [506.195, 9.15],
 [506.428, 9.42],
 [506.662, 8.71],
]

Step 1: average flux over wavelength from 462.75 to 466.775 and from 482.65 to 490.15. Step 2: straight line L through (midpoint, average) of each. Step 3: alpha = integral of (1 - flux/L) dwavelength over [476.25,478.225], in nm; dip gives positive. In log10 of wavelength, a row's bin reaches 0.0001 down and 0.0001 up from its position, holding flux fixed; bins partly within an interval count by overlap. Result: -0.13 nm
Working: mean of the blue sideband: 9.03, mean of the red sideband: 9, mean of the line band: 9.6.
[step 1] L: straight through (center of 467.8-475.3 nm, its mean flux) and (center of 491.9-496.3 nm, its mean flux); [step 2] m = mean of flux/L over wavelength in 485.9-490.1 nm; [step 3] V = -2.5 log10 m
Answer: 0.07 mag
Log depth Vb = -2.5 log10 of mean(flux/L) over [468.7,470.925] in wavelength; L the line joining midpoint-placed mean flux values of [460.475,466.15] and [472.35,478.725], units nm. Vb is 0.08 mag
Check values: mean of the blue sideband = 9.47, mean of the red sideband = 9.4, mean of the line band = 8.73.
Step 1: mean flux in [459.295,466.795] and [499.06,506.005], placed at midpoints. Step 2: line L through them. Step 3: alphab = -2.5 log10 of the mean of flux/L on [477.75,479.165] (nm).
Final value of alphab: 0.012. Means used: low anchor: 9.4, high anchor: 8.86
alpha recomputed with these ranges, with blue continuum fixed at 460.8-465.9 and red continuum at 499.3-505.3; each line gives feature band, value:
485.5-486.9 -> 0.18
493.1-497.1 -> -0.17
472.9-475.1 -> -0.12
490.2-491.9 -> -0.05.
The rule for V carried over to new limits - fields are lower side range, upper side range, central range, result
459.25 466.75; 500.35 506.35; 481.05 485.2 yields -0.04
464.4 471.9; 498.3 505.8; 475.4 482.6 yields -0.02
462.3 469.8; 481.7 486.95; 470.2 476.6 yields -0.04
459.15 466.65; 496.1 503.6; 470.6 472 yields 0.01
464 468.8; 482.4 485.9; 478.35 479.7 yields 0.05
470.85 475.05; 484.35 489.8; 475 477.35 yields 0.00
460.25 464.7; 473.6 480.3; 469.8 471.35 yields 0.09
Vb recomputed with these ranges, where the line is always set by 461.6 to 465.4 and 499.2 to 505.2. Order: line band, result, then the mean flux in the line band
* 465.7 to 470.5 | 0.030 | 8.91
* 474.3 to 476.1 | -0.055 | 9.55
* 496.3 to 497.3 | -0.077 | 9.45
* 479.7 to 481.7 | 0.018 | 8.86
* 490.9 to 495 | -0.048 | 9.25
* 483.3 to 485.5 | -0.080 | 9.65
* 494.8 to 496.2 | -0.032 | 9.09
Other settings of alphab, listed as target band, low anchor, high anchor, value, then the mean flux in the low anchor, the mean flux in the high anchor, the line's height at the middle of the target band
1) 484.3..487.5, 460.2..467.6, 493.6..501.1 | 0.09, 9.37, 9.16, 9.23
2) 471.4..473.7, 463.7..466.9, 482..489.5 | -0.02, 9.21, 8.96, 9.12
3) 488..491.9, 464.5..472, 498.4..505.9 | -0.04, 8.99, 8.83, 8.89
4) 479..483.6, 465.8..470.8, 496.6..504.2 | -0.03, 8.87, 8.82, 8.85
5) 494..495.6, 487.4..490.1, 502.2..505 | -0.12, 8.99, 8.55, 8.81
